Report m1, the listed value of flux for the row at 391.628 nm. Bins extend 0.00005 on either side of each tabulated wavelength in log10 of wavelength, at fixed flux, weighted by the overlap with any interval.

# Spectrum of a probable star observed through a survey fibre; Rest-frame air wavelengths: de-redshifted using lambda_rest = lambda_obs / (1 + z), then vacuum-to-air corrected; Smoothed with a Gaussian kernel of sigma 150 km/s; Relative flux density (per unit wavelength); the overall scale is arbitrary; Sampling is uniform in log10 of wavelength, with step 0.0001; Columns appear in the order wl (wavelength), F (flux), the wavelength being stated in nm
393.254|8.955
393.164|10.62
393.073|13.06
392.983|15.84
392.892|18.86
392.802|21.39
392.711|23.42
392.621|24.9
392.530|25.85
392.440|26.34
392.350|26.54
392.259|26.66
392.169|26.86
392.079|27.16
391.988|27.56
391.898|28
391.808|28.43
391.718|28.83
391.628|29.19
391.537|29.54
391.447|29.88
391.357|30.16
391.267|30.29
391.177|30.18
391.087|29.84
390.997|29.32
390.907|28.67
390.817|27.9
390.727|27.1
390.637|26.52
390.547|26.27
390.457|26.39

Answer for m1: 29.19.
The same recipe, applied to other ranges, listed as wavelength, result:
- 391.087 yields 29.84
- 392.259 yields 26.66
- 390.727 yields 27.1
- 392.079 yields 27.16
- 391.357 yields 30.16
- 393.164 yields 10.62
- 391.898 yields 28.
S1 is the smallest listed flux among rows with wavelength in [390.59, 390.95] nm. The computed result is 26.52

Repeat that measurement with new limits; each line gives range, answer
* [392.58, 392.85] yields 21.39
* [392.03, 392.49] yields 26.34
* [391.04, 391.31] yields 29.84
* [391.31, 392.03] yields 27.56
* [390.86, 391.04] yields 28.67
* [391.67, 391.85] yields 28.43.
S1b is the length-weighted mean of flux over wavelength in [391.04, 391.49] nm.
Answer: 30.1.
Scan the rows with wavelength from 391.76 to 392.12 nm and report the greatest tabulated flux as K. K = 28.43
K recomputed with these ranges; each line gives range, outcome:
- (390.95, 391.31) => 30.29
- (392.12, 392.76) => 26.86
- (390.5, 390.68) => 26.52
